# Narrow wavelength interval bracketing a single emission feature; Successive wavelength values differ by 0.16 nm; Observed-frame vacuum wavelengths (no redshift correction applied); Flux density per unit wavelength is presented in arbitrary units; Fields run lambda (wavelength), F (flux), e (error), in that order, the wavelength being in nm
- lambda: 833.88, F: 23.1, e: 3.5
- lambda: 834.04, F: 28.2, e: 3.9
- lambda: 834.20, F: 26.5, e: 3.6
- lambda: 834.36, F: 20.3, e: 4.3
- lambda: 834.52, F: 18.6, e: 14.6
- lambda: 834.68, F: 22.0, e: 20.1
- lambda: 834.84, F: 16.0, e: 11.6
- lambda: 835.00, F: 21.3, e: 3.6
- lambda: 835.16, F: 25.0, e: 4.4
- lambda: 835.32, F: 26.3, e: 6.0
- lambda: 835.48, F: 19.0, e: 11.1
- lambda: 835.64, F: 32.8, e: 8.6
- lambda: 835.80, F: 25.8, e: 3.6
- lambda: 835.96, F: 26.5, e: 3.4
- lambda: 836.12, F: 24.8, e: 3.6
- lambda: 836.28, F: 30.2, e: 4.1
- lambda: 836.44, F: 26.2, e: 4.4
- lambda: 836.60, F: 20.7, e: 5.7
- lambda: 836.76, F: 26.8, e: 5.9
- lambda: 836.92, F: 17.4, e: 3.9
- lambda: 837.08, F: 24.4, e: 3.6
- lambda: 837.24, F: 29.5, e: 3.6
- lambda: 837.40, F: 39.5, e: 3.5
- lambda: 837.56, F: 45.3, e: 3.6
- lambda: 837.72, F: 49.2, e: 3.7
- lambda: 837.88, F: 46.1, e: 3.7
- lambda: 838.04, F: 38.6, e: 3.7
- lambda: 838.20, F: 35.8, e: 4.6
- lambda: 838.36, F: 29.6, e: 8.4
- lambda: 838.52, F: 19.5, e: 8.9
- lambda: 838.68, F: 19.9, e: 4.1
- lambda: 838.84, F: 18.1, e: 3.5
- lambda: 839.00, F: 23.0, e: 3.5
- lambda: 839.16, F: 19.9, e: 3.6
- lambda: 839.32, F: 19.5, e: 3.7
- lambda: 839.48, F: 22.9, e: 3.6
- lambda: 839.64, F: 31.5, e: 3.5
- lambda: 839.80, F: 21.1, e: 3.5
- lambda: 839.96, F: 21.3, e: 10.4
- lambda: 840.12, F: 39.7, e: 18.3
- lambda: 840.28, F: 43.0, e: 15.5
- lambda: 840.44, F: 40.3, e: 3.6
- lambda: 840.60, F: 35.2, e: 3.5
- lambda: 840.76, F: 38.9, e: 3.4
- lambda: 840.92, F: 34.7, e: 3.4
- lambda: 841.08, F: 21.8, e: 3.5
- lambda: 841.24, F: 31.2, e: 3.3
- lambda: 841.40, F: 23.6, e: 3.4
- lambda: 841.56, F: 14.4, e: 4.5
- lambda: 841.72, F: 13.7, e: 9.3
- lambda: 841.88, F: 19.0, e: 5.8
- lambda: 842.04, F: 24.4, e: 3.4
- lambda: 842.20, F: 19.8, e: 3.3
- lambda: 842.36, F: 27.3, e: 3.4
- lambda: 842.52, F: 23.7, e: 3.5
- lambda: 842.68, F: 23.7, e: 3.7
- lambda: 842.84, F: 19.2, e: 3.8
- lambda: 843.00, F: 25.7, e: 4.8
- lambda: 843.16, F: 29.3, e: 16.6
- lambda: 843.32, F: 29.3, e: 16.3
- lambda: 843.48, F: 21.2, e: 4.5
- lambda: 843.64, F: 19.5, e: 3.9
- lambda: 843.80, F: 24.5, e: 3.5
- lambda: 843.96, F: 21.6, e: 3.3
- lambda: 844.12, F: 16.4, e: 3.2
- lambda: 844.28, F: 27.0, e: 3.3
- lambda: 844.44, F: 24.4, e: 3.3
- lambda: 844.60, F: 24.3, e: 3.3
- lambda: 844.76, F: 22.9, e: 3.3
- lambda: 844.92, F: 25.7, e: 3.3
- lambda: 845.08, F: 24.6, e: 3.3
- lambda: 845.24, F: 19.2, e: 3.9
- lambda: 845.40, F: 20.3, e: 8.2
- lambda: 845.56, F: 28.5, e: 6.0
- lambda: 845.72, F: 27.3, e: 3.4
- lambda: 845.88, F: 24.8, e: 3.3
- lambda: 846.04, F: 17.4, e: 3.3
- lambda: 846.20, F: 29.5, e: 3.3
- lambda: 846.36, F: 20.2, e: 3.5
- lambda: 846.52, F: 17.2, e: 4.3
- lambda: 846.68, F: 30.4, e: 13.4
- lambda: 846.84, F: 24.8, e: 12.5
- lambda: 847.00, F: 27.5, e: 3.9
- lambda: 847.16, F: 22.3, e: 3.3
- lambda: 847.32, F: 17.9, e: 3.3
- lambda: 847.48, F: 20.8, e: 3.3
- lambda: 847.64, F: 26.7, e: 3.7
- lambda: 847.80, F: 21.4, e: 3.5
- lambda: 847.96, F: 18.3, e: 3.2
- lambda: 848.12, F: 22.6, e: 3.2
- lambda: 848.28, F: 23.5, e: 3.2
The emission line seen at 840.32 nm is [N II]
